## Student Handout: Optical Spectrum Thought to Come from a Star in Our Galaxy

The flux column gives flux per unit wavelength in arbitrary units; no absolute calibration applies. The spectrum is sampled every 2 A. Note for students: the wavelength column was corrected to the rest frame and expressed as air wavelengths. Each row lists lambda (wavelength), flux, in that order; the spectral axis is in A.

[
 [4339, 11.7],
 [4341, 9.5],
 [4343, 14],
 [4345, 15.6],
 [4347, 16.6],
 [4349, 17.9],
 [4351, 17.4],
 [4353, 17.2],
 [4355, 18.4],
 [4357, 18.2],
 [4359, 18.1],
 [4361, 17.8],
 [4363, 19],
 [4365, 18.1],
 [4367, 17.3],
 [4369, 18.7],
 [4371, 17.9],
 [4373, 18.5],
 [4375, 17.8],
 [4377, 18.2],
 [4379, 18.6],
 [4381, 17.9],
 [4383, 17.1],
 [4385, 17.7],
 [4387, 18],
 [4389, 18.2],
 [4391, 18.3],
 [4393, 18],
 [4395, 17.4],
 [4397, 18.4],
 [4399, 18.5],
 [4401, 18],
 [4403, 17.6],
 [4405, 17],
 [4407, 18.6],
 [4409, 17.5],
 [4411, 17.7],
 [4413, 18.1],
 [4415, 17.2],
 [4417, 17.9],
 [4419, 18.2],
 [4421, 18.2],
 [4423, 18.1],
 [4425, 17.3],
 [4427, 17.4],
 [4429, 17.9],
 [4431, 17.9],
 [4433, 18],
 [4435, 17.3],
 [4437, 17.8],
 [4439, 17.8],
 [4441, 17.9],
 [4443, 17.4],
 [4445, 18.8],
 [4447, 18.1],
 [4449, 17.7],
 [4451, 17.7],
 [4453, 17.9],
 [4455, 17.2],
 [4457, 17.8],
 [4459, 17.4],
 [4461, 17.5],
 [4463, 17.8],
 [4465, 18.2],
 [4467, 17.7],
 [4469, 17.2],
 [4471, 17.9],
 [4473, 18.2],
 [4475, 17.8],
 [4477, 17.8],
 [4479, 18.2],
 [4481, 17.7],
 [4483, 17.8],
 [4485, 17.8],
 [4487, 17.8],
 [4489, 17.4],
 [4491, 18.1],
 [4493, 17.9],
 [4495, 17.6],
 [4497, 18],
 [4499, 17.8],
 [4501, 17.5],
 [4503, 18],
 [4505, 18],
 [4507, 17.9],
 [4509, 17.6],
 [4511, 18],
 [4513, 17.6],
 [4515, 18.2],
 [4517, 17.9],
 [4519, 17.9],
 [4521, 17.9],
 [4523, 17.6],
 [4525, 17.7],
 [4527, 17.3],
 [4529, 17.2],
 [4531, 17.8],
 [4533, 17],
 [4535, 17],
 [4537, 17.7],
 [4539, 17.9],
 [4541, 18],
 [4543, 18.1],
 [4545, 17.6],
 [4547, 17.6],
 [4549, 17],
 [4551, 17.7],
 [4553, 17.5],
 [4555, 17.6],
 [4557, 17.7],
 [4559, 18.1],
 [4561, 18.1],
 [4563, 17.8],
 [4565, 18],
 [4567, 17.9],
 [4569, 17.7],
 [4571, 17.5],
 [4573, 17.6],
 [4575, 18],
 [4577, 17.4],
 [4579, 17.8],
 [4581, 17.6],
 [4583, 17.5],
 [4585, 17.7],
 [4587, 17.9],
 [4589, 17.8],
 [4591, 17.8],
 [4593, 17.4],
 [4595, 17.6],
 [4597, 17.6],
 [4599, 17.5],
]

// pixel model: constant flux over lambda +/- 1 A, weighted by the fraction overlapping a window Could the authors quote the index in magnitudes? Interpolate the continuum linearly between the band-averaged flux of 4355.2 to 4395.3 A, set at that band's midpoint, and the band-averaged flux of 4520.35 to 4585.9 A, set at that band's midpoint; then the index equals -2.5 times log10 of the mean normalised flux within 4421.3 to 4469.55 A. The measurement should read 0.01 mag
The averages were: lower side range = 18.1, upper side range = 17.7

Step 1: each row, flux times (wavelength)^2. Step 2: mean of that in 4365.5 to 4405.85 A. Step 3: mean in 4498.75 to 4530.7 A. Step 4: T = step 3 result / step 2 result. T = 1.0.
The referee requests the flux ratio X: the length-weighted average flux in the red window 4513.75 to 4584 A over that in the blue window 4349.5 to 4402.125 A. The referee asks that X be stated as 1.0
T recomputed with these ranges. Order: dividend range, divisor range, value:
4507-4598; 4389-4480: 1.05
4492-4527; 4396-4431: 1.04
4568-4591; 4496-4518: 1.02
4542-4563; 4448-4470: 1.05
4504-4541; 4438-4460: 1.03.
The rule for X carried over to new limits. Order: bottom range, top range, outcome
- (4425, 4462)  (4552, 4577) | 1.00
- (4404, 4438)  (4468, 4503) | 1.00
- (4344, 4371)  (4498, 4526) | 1.01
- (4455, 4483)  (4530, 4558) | 0.99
